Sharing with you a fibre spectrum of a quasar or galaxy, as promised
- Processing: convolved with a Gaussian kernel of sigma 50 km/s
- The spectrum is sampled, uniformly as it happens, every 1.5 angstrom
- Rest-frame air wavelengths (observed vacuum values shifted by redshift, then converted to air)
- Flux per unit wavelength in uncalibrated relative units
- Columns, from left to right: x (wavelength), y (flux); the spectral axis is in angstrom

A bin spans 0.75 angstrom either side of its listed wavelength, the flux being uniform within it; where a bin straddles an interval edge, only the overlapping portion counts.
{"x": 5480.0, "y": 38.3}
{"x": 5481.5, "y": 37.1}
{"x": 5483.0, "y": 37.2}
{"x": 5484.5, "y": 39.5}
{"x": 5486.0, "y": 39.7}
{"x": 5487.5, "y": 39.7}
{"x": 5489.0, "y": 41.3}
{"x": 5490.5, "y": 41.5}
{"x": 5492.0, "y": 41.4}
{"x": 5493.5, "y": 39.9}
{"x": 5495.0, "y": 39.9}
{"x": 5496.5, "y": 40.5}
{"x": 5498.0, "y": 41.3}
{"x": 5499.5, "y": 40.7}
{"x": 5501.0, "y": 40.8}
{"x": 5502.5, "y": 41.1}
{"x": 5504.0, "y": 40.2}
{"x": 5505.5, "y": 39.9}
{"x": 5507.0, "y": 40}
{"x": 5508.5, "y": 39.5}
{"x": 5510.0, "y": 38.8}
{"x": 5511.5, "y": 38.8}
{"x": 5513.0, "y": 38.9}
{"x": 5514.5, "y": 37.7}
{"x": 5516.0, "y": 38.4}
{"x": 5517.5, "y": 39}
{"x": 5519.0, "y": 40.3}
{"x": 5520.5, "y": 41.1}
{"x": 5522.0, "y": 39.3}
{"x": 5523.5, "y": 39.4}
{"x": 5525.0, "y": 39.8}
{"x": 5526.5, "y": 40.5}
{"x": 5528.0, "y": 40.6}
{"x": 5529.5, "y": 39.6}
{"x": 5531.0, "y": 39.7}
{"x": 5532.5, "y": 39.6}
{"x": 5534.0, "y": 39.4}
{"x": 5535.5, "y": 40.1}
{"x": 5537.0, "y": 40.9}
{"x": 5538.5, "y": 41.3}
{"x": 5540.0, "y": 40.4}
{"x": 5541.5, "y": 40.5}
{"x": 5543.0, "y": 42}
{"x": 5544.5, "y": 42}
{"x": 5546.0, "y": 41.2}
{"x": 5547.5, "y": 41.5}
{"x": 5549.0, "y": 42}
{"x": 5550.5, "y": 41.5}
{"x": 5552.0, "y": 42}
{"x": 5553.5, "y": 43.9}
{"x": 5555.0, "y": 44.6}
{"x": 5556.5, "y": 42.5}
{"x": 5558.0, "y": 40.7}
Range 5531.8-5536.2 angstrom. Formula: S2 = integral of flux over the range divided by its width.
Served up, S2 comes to 39.7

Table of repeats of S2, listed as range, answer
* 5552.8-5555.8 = 44.2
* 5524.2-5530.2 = 40.1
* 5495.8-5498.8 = 40.9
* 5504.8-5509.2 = 39.8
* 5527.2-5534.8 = 39.8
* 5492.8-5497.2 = 40.1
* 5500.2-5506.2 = 40.5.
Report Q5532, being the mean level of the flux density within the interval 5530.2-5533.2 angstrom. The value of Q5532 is 39.7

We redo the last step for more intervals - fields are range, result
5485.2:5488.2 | 39.7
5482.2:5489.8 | 39.5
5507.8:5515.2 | 38.7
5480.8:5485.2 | 37.9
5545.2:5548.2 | 41.4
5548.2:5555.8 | 42.8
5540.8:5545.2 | 41.5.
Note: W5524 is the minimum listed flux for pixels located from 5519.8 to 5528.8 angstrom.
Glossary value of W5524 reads 39.3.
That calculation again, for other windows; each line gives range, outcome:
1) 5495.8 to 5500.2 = 40.5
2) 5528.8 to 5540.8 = 39.4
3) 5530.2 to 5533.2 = 39.6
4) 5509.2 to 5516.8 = 37.7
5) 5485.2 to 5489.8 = 39.7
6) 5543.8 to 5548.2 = 41.2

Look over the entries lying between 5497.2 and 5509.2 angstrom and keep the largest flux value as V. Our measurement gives 41.3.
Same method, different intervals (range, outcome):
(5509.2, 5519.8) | 40.3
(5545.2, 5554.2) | 43.9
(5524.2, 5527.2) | 40.5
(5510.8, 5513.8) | 38.9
